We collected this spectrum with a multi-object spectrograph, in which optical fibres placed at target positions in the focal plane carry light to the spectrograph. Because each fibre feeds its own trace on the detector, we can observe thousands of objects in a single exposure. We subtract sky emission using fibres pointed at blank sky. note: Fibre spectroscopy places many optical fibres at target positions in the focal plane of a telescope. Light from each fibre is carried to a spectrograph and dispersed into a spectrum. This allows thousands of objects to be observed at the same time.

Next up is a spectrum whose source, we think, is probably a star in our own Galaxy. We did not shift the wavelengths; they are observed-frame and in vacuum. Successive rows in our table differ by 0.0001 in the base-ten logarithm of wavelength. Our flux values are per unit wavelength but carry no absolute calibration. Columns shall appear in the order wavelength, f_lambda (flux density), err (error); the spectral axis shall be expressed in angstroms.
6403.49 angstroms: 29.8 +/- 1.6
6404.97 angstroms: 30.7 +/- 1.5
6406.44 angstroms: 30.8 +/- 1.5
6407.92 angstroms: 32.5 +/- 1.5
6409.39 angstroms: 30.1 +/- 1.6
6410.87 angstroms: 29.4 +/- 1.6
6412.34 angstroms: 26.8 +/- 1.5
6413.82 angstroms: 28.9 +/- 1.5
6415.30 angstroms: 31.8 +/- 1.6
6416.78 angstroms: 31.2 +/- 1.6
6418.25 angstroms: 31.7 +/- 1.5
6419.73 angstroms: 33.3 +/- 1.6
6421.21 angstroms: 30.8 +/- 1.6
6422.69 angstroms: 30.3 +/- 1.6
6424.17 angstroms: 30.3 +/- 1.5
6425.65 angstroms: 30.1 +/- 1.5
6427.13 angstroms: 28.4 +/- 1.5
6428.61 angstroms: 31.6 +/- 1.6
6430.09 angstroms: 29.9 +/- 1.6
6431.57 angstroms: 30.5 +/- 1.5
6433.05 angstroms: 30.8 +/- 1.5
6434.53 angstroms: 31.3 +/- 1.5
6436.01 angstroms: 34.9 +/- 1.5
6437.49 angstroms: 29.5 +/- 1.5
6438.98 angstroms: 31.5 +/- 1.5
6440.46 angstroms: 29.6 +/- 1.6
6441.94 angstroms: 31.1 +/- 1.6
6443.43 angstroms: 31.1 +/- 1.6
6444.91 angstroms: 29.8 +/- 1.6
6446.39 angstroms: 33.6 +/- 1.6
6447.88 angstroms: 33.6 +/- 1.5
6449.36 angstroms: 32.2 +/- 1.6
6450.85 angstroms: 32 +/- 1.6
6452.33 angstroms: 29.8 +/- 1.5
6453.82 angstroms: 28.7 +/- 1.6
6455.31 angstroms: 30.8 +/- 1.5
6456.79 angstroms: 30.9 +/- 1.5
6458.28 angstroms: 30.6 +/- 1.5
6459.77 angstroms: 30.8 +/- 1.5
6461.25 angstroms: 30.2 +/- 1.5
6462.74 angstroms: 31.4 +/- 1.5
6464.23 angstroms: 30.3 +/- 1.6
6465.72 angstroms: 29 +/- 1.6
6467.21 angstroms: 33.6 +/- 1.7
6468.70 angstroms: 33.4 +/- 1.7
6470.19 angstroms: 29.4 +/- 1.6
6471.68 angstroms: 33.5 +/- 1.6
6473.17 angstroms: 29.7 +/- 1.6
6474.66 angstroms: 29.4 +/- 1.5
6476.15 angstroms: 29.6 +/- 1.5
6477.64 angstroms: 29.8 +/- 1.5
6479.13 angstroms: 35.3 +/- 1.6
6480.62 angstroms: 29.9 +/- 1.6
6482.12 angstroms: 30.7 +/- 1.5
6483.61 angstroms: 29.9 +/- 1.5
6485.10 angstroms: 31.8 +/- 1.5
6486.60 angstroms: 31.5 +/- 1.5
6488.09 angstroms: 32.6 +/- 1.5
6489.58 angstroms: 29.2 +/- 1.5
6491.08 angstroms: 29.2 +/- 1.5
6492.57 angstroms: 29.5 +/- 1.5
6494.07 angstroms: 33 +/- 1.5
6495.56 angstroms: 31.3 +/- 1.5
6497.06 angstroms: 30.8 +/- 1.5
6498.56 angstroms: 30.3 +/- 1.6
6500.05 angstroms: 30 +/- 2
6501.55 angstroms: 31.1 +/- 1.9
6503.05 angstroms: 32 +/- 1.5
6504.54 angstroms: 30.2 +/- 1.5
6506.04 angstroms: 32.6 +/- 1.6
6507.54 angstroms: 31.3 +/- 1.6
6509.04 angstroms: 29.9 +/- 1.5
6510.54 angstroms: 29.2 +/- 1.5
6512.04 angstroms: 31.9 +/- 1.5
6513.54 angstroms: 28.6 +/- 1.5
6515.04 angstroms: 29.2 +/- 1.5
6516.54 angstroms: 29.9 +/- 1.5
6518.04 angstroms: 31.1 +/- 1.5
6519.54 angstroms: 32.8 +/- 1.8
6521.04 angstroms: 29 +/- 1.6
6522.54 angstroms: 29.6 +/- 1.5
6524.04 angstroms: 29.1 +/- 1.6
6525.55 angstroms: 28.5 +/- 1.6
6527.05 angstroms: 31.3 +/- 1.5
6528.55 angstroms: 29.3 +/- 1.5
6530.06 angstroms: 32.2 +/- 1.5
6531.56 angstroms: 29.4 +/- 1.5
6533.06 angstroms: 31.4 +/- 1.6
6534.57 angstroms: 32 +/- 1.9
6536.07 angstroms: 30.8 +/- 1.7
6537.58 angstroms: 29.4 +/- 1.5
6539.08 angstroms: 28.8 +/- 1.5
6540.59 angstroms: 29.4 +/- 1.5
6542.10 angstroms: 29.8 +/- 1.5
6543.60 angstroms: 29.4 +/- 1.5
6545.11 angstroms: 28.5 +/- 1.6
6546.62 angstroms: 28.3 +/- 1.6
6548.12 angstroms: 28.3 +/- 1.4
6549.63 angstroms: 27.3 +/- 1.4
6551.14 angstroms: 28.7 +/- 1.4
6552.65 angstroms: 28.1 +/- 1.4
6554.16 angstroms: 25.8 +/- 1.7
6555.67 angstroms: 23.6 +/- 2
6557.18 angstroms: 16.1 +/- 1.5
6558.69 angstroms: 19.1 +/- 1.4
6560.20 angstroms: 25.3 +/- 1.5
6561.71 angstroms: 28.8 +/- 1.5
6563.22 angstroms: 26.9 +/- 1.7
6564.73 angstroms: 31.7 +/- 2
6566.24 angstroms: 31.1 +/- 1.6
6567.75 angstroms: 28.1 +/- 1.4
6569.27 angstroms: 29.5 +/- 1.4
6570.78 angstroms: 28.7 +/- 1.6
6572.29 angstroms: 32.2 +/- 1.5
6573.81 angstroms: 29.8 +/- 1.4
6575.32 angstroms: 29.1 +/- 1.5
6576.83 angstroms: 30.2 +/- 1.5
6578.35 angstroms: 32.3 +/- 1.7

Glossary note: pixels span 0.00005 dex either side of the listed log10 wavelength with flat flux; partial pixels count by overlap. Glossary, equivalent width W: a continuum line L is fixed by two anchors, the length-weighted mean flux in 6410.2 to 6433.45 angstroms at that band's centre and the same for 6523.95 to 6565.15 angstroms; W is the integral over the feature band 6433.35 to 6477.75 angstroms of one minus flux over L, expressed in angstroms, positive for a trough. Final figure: -2.0 angstroms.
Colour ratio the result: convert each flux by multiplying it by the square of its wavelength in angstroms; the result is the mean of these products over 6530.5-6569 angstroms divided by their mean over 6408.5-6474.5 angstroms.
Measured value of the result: 0.9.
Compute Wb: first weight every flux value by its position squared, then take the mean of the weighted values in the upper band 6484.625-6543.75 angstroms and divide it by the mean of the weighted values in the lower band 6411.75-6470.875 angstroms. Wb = 1.01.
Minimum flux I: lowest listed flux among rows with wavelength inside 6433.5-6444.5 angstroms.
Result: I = 29.5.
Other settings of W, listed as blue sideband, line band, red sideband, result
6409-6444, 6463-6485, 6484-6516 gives -0.2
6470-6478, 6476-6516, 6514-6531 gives -0.7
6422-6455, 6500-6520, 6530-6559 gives -1.3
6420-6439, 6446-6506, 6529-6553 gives -1.5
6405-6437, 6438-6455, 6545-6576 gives -0.6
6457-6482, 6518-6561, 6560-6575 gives 2.2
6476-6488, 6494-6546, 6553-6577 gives -1.7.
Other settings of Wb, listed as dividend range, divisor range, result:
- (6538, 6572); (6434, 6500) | 0.91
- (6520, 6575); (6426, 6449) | 0.95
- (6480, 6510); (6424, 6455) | 1.01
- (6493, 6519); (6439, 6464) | 1.01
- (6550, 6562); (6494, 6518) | 0.81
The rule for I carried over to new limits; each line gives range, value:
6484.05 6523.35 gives 28.6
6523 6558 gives 16.1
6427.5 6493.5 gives 28.7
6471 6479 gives 29.4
